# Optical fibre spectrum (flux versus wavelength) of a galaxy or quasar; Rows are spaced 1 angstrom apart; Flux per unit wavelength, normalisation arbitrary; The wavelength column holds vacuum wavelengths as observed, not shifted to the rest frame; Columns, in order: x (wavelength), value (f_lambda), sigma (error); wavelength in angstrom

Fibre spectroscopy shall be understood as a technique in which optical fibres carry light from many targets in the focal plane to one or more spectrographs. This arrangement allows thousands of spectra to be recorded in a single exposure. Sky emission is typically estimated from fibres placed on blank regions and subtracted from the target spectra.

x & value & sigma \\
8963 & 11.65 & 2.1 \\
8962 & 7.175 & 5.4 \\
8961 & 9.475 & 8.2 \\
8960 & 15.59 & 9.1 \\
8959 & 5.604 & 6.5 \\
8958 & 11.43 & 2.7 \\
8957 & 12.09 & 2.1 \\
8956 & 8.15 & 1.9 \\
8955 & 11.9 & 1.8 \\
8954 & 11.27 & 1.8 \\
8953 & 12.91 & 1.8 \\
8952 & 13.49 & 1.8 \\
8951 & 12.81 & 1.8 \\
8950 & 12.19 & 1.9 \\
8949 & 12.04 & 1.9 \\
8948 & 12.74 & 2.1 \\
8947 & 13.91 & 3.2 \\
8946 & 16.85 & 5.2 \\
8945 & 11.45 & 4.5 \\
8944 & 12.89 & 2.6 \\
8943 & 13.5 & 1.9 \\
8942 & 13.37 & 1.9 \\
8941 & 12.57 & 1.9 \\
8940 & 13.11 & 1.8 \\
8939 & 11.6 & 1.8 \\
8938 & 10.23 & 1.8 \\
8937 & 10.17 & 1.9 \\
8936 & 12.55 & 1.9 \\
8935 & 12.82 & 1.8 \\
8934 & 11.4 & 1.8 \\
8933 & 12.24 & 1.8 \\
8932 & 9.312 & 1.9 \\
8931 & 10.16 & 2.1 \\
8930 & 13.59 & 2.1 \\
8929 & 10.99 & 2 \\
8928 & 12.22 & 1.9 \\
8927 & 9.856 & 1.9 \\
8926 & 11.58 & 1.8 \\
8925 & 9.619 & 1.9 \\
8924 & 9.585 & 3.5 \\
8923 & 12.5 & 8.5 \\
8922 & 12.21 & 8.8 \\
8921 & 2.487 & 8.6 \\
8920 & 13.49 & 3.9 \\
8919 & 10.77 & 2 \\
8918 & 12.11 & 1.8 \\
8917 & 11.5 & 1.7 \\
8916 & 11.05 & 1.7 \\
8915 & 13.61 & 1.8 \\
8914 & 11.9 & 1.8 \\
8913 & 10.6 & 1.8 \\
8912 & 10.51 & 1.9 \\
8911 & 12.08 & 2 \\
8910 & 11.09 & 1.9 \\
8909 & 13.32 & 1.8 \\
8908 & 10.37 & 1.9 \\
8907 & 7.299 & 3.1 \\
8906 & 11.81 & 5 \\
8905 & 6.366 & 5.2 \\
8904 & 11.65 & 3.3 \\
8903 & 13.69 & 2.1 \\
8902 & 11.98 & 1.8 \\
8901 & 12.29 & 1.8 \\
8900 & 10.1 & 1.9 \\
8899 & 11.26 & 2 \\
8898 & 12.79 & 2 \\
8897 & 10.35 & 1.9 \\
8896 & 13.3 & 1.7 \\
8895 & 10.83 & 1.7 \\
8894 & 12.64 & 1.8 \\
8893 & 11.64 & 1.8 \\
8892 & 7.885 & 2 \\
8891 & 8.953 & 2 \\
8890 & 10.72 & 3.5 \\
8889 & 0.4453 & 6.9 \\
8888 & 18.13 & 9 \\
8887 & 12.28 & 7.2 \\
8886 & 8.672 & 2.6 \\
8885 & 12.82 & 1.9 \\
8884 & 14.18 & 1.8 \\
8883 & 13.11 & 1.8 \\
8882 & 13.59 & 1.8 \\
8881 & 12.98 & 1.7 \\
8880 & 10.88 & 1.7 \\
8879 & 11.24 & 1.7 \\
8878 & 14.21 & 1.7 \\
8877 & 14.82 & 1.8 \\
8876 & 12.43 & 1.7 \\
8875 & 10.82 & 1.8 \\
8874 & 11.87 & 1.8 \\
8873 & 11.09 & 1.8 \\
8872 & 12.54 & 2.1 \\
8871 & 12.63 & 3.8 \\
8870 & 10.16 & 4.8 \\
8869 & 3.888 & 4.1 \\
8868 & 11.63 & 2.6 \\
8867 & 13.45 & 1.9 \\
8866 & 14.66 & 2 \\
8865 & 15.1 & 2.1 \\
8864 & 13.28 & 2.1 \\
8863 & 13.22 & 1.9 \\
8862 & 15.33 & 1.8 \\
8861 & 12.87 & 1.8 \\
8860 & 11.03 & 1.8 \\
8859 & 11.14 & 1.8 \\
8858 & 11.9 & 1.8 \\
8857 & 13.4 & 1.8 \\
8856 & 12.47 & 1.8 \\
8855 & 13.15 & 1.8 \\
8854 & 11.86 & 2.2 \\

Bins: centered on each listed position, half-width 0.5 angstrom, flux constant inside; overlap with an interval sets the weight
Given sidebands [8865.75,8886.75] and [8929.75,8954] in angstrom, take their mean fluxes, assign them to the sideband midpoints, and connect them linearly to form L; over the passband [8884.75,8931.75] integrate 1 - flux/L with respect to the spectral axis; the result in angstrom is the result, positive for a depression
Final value 4.72 angstrom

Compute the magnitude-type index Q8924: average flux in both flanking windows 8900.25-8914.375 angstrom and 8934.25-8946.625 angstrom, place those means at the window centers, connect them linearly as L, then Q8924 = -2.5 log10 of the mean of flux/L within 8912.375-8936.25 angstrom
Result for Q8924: 0.06 mag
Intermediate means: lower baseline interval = 11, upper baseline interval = 12.6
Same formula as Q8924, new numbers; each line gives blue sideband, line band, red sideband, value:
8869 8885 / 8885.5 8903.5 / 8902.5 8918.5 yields 0.06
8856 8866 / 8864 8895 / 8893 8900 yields 0.07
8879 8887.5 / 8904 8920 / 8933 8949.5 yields 0.12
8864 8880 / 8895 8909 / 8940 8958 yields 0.11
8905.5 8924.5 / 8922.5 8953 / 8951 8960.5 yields -0.08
